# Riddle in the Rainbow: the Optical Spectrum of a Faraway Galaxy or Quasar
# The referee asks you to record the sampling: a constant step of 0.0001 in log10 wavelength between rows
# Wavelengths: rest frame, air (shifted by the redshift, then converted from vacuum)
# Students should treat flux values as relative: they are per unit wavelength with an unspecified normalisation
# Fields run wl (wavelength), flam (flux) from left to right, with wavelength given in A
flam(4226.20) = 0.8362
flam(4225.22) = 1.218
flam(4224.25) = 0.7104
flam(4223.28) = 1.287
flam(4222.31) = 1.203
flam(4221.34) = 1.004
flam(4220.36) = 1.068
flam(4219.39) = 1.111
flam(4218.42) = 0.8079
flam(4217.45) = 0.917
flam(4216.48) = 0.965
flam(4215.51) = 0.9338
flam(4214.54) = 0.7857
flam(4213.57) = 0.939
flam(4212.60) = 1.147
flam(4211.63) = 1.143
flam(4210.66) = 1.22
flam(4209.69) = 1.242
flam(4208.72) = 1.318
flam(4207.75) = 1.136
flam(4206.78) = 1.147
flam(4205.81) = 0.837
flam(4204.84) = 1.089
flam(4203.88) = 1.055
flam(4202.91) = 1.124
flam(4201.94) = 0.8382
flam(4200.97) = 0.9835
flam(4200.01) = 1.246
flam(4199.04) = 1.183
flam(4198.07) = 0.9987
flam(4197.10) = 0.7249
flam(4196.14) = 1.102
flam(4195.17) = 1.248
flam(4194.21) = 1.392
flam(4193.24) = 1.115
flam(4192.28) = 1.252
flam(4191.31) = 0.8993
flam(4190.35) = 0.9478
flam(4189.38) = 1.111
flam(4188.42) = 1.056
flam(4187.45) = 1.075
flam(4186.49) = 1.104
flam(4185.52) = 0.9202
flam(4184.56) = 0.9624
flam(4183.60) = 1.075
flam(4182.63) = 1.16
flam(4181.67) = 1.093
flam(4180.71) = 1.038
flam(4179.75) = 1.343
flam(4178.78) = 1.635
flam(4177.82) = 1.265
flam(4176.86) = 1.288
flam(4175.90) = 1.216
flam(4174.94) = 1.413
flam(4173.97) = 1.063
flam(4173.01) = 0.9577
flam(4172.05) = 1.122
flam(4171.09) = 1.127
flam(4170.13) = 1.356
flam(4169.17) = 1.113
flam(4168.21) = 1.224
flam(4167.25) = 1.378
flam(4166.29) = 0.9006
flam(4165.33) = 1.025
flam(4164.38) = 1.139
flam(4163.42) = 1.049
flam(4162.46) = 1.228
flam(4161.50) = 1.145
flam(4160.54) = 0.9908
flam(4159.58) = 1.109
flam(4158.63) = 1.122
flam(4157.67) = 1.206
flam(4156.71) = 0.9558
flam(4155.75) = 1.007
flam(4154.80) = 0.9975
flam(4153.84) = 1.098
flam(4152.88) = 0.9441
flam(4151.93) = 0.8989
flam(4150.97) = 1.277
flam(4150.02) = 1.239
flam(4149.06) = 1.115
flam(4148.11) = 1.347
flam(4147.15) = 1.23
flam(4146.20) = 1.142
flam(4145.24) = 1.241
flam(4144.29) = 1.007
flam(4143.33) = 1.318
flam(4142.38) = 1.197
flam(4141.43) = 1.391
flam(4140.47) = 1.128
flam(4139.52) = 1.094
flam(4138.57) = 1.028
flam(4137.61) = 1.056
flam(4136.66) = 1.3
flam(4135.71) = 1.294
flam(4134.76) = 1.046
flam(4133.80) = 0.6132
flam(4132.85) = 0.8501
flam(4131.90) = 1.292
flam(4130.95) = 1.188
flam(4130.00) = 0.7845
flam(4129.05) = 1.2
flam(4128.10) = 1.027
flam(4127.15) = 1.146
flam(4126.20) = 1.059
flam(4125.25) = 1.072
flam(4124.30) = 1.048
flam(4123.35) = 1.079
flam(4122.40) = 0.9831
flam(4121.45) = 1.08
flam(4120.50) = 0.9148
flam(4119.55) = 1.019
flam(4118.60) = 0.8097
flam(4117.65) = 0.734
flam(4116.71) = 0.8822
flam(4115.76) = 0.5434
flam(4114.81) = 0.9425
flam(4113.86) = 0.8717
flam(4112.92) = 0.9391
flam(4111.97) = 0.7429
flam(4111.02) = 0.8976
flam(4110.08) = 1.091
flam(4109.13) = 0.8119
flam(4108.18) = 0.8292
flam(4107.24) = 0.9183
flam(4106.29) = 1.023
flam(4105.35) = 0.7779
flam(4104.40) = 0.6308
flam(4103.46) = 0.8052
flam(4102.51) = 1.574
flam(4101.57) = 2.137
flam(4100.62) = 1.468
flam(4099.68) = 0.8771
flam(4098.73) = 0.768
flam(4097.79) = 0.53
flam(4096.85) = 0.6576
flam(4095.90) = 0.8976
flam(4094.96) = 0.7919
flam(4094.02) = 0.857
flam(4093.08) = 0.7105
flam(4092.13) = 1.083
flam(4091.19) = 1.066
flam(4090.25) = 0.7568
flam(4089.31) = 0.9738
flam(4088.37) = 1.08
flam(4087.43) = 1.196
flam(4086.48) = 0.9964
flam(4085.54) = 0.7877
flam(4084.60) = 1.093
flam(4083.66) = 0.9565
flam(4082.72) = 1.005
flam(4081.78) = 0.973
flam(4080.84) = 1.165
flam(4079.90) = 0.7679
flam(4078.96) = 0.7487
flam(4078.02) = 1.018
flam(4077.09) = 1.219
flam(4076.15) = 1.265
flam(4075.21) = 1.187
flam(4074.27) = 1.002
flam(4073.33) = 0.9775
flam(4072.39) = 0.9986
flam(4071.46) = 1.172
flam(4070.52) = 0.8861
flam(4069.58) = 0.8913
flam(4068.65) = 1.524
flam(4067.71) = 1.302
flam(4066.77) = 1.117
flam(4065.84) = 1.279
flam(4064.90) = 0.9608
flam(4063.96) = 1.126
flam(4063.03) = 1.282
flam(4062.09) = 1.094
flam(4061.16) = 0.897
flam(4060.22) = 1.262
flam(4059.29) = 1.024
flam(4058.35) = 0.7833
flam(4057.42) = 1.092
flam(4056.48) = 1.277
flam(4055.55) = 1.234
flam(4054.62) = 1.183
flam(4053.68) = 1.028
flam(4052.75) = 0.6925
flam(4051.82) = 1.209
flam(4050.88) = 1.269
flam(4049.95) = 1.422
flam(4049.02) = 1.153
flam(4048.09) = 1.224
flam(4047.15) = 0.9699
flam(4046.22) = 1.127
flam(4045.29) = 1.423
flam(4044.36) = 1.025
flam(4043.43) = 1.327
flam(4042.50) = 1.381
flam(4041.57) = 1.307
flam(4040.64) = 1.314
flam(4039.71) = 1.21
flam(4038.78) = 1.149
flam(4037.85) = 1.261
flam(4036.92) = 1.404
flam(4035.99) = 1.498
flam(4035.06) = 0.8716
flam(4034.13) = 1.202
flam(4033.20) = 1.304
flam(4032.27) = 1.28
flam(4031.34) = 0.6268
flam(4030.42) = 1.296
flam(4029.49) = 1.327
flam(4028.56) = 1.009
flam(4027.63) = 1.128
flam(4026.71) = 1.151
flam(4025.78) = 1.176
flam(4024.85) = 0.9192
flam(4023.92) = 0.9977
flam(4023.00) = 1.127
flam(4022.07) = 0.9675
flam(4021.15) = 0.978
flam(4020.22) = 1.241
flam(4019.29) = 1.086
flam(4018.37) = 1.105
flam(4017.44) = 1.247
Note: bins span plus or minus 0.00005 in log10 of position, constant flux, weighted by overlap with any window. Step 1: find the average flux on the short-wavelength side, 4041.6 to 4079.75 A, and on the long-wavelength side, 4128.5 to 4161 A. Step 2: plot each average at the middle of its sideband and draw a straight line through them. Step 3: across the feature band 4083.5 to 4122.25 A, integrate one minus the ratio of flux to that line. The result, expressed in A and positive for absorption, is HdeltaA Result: 6.2 A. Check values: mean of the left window 1.13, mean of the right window 1.11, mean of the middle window 0.94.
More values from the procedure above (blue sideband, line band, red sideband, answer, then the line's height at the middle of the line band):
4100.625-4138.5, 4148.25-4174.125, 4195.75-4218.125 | -2.1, 1.02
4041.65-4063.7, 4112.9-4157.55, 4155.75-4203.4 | 3.0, 1.13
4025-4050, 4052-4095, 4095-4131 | 1.8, 1.09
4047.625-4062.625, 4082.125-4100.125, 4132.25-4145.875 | 3.5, 1.11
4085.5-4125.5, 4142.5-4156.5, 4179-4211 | -1.5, 1.02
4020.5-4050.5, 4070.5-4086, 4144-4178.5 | 2.0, 1.16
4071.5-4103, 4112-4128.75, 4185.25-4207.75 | 1.4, 1.03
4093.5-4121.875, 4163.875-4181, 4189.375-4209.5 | -2.7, 1.04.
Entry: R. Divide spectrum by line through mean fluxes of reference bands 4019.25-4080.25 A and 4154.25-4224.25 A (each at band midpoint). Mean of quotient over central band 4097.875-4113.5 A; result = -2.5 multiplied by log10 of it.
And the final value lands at 0.12 mag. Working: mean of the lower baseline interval 1.13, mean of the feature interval 1.01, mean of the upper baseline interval 1.1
